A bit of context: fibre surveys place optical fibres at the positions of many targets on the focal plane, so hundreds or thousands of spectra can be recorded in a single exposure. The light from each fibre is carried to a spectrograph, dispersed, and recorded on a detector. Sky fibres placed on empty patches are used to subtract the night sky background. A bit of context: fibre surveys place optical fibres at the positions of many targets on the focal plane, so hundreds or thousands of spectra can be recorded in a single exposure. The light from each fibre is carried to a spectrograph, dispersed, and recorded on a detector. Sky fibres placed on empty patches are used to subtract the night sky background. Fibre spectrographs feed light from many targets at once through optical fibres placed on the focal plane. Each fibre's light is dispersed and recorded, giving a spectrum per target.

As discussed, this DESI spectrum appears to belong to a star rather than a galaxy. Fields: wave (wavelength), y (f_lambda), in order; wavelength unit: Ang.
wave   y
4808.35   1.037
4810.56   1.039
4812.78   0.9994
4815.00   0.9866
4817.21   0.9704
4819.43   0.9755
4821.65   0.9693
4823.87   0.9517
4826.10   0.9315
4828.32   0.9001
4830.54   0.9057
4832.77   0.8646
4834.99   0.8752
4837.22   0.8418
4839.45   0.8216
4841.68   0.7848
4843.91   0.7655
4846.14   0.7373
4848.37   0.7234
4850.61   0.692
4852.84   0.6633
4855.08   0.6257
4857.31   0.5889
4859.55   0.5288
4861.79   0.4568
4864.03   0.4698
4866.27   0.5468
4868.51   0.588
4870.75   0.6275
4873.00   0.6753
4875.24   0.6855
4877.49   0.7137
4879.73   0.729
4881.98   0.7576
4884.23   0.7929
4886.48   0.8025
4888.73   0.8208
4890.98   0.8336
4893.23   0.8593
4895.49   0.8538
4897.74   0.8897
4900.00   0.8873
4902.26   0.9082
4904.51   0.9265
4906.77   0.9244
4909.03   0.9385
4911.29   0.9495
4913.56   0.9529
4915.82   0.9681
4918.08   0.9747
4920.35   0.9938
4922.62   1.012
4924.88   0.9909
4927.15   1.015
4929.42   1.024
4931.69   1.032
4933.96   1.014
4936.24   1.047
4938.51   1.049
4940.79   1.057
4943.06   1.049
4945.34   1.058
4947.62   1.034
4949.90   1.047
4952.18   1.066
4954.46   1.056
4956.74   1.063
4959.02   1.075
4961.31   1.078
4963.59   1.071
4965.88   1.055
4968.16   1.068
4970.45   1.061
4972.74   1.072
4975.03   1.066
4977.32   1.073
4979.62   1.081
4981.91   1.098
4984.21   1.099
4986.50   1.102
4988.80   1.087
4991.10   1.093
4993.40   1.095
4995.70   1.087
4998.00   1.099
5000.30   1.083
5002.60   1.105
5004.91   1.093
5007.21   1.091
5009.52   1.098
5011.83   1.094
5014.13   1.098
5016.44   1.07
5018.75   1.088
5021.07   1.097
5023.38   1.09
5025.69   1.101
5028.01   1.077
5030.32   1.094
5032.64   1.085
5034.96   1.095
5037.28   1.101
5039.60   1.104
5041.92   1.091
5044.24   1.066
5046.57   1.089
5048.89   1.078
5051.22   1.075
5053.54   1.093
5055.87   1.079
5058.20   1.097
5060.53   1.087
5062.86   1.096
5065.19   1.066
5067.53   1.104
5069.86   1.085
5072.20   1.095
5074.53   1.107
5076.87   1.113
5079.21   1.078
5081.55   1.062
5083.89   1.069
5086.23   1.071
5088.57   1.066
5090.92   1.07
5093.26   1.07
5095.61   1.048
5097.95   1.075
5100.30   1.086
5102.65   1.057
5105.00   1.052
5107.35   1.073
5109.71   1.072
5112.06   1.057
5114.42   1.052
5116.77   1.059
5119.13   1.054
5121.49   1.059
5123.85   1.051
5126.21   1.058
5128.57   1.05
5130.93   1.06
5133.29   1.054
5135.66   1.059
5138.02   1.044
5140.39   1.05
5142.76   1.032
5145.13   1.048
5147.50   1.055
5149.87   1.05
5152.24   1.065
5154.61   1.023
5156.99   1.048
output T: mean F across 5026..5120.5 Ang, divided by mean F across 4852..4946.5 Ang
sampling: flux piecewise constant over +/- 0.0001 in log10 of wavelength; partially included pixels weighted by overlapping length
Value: 1.28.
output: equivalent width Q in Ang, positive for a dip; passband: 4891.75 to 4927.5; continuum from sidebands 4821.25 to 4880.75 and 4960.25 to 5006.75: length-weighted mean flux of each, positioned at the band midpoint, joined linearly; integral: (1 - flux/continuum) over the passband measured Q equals -2.2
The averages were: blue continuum 0.725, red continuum 1.08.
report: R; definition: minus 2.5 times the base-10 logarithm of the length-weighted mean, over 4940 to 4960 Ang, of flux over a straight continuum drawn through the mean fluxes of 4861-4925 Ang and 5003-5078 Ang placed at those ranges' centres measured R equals -0.15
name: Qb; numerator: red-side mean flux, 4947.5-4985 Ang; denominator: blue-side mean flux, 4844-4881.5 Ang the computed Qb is 1.69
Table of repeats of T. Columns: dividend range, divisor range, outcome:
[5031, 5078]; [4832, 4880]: 1.60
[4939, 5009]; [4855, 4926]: 1.36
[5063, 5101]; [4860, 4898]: 1.53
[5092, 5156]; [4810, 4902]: 1.35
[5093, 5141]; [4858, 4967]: 1.18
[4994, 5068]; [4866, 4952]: 1.21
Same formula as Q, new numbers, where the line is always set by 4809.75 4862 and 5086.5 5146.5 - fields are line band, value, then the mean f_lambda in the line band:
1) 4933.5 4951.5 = -2.66 Ang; 1.05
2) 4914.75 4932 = -2.02 Ang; 1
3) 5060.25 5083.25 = -1.54 Ang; 1.09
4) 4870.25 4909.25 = 2.46 Ang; 0.813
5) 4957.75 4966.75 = -1.38 Ang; 1.07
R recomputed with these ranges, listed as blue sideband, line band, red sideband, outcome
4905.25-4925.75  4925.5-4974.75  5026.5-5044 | -0.05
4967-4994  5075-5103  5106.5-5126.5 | -0.01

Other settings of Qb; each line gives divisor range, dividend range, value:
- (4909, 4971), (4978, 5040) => 1.06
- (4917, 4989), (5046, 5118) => 1.02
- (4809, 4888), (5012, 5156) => 1.39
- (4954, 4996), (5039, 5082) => 1.01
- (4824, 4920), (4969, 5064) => 1.39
